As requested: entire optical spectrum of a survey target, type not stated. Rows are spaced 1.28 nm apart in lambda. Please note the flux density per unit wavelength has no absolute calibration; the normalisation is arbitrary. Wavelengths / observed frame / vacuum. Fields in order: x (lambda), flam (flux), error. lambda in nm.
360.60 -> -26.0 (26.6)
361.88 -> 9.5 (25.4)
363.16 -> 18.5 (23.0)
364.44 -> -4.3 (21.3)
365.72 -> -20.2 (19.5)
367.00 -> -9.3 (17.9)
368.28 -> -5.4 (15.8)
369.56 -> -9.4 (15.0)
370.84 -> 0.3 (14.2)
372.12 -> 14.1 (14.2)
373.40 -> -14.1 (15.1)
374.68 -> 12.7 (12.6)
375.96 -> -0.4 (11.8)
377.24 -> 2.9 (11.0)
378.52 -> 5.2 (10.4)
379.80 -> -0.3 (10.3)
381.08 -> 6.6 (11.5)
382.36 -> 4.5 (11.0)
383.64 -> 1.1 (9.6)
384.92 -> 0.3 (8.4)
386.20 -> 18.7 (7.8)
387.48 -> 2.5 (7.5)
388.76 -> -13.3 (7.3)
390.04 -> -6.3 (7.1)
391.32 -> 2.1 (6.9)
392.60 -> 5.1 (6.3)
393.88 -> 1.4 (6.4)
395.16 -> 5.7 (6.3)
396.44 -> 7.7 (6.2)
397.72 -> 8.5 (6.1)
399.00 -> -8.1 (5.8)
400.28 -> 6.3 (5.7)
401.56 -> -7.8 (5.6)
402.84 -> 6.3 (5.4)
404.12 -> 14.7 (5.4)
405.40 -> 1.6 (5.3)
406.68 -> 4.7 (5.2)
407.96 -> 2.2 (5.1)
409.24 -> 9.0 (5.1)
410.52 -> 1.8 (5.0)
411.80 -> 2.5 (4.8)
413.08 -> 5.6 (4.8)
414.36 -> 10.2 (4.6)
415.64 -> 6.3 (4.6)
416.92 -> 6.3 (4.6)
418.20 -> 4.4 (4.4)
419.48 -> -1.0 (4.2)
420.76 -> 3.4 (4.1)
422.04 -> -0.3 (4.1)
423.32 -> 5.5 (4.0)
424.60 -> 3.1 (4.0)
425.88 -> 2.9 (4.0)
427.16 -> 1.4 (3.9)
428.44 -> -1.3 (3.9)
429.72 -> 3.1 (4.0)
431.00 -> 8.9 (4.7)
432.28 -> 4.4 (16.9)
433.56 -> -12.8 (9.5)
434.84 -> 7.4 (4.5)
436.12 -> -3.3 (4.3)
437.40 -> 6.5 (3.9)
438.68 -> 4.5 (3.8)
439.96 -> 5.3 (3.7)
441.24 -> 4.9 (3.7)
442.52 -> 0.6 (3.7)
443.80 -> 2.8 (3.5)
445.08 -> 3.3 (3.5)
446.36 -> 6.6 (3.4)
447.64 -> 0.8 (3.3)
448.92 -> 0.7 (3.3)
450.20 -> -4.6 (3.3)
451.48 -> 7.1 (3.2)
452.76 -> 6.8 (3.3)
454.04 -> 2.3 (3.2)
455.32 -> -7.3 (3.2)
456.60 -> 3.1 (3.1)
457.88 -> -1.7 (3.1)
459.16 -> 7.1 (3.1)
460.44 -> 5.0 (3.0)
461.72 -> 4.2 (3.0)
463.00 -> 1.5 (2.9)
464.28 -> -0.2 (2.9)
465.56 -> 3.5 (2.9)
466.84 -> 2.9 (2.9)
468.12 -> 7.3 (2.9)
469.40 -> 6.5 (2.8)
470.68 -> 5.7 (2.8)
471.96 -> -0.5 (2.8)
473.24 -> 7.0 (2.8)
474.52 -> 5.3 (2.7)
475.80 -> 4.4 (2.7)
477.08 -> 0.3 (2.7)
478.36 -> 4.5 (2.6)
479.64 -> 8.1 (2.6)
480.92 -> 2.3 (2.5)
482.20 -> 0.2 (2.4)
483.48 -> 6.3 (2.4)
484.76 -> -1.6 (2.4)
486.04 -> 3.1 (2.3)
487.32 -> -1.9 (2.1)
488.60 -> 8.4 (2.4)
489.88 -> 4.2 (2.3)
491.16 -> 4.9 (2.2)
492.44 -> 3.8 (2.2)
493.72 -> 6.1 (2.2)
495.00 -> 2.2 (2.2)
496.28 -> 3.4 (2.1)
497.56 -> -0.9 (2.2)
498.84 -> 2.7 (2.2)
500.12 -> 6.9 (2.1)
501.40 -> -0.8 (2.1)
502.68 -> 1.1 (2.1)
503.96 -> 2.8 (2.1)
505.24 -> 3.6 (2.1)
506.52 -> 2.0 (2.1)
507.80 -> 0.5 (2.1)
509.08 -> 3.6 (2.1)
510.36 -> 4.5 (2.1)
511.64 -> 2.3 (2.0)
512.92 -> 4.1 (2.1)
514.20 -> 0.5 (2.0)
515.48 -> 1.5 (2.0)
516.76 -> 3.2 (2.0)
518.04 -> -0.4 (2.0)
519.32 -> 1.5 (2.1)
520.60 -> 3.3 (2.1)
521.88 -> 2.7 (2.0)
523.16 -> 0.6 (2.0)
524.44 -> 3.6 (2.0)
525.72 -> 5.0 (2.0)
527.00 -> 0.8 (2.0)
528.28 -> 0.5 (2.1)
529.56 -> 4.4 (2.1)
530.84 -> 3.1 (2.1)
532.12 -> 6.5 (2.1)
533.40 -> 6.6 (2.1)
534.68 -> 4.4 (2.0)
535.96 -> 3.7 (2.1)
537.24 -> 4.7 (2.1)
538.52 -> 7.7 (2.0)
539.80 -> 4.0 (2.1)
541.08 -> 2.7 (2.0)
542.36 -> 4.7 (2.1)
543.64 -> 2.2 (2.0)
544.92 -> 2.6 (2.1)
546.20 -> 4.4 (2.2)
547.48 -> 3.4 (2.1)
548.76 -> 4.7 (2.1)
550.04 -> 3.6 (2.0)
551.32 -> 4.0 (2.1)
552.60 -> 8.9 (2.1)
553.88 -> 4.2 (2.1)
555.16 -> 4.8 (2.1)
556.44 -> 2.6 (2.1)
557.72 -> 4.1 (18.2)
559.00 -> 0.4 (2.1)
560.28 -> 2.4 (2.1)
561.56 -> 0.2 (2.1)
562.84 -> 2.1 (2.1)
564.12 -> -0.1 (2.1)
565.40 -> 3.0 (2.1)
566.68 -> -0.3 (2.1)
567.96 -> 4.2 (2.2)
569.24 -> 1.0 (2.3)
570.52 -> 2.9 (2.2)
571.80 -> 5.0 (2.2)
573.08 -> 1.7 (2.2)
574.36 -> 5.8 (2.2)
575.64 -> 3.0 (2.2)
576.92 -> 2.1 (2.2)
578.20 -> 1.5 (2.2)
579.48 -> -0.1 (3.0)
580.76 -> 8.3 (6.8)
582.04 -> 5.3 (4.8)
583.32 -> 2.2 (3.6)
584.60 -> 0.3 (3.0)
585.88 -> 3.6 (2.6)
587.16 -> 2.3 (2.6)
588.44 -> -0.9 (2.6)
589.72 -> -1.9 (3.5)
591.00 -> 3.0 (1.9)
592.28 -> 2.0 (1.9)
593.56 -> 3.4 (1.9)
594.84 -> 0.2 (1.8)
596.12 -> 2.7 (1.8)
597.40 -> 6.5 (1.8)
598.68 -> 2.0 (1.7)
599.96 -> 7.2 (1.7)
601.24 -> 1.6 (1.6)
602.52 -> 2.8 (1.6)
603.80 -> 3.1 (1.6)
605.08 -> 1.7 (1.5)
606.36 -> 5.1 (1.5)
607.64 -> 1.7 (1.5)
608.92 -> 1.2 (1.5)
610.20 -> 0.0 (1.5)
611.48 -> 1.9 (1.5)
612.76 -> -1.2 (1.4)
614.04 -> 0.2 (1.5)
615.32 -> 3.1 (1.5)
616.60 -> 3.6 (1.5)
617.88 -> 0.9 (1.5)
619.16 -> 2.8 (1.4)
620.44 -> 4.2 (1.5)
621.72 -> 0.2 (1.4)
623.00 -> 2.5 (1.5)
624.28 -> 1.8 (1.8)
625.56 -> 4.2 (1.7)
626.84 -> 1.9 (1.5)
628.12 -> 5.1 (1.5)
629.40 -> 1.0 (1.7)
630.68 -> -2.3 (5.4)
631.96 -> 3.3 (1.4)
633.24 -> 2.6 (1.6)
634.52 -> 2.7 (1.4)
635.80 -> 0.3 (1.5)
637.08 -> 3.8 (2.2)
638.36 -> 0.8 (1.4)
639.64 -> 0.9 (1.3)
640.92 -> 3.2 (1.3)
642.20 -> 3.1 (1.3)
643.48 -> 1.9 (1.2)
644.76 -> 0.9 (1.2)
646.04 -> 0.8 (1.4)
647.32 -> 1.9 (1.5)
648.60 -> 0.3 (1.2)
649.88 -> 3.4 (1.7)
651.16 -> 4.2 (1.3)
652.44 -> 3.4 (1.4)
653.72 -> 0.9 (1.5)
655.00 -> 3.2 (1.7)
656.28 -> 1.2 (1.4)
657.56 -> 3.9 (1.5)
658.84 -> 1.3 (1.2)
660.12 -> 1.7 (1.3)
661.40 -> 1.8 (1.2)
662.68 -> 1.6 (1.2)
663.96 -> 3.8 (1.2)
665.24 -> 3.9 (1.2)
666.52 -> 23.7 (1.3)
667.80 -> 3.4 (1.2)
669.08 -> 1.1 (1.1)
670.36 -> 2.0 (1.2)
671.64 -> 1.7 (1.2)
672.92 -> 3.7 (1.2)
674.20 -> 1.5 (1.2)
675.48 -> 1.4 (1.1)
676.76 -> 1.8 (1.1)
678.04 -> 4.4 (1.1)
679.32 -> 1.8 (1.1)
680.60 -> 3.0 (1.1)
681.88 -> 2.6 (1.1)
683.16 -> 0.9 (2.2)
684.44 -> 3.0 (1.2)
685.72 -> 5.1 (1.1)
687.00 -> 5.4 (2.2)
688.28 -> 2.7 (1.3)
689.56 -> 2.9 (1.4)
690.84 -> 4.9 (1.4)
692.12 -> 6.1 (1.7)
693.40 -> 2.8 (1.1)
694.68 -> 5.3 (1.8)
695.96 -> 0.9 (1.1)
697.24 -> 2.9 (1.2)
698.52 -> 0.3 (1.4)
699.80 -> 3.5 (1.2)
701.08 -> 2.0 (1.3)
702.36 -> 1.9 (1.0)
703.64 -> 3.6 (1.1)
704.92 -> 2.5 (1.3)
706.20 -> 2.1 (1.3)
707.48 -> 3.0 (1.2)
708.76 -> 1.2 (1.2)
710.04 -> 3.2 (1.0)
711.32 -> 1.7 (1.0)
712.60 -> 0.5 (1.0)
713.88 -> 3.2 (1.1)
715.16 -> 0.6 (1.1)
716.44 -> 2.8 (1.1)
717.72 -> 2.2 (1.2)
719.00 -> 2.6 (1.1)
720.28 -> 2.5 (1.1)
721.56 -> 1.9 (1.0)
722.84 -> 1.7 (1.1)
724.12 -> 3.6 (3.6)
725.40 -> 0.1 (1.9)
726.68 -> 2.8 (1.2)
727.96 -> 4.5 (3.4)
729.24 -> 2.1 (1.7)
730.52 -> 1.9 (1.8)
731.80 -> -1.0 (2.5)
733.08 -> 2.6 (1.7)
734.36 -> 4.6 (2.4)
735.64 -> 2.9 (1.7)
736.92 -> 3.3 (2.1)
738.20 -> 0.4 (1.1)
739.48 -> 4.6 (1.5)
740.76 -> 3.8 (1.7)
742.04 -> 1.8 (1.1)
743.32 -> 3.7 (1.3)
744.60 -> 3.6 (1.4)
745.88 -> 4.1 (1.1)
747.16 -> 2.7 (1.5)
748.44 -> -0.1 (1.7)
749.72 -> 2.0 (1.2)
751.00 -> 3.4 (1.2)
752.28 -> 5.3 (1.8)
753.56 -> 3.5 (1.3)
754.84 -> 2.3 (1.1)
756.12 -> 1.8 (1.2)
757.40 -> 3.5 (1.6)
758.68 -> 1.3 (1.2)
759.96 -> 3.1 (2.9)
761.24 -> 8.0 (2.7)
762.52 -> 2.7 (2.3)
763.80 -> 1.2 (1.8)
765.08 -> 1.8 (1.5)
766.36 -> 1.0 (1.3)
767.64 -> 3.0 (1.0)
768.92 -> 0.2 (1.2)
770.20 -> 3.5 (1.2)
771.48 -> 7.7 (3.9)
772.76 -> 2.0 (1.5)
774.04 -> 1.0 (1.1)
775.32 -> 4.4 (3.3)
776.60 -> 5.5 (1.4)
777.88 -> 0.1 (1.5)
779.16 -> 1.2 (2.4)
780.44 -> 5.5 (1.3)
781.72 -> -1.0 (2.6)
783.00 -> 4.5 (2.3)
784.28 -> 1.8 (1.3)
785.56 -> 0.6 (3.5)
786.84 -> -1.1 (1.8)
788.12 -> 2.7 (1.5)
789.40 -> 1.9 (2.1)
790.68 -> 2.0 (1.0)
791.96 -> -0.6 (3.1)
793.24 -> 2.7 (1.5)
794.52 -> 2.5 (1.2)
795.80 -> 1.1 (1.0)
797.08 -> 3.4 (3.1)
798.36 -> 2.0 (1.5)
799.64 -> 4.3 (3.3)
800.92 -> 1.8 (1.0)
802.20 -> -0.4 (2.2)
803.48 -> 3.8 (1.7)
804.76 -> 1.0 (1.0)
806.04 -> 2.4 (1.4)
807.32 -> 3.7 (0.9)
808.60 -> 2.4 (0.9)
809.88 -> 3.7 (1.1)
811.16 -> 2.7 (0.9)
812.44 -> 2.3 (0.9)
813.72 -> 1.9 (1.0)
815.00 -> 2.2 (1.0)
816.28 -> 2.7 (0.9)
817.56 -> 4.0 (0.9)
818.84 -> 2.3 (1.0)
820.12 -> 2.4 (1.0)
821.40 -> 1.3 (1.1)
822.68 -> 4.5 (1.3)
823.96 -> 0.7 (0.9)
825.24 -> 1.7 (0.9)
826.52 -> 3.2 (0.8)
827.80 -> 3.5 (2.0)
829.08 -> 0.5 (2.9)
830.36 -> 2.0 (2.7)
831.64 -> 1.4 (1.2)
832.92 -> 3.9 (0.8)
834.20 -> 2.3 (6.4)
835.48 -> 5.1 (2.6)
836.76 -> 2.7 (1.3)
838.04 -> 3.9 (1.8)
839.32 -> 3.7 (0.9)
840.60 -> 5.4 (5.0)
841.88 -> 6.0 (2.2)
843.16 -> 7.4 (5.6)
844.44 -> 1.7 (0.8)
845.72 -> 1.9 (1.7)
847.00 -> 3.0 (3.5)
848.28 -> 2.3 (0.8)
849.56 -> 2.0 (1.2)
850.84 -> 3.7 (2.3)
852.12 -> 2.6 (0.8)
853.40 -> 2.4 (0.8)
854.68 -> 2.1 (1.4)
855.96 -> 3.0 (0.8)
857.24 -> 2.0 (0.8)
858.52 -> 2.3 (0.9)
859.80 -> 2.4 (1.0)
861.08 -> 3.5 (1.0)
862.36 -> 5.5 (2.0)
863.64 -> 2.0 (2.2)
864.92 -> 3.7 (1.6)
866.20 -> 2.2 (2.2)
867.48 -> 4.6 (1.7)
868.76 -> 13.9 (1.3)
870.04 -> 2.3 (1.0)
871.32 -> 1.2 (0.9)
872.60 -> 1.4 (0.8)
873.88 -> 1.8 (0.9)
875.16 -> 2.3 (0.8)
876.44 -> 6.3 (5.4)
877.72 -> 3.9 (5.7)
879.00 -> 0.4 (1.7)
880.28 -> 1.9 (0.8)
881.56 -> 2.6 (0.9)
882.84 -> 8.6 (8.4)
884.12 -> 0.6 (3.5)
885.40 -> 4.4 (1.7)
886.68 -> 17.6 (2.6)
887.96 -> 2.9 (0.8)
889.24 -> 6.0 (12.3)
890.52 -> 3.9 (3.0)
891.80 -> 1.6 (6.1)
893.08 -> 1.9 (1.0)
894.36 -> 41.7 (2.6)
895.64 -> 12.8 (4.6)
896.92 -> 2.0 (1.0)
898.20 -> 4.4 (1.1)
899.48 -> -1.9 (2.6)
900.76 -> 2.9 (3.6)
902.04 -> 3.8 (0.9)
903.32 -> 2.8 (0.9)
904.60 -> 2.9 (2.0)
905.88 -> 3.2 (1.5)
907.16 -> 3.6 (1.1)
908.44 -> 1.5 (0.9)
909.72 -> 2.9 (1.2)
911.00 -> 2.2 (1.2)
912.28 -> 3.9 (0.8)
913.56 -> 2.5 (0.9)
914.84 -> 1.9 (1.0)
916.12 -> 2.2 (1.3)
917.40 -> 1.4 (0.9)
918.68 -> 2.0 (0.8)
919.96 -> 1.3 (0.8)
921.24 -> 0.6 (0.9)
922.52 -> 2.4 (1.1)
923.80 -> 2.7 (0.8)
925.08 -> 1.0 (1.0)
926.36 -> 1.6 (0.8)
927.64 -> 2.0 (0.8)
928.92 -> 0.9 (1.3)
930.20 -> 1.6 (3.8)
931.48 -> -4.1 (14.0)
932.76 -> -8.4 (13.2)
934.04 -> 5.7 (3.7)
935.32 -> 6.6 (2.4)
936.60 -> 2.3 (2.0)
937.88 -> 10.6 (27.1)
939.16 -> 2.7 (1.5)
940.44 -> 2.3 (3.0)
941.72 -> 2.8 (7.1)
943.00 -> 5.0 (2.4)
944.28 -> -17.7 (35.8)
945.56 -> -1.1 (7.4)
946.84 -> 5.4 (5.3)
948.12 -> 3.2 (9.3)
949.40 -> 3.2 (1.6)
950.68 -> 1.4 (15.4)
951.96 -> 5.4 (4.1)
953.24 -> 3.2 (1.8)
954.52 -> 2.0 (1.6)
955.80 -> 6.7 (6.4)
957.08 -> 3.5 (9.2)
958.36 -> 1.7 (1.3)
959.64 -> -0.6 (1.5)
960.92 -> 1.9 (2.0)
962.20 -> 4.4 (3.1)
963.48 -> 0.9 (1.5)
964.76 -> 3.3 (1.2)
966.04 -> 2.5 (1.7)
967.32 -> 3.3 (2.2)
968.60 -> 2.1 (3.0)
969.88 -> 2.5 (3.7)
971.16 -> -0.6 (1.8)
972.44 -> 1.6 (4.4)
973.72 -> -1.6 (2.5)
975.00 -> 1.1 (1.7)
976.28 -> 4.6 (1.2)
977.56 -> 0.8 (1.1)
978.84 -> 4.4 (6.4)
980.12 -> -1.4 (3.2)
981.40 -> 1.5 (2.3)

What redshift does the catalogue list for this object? 0.787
